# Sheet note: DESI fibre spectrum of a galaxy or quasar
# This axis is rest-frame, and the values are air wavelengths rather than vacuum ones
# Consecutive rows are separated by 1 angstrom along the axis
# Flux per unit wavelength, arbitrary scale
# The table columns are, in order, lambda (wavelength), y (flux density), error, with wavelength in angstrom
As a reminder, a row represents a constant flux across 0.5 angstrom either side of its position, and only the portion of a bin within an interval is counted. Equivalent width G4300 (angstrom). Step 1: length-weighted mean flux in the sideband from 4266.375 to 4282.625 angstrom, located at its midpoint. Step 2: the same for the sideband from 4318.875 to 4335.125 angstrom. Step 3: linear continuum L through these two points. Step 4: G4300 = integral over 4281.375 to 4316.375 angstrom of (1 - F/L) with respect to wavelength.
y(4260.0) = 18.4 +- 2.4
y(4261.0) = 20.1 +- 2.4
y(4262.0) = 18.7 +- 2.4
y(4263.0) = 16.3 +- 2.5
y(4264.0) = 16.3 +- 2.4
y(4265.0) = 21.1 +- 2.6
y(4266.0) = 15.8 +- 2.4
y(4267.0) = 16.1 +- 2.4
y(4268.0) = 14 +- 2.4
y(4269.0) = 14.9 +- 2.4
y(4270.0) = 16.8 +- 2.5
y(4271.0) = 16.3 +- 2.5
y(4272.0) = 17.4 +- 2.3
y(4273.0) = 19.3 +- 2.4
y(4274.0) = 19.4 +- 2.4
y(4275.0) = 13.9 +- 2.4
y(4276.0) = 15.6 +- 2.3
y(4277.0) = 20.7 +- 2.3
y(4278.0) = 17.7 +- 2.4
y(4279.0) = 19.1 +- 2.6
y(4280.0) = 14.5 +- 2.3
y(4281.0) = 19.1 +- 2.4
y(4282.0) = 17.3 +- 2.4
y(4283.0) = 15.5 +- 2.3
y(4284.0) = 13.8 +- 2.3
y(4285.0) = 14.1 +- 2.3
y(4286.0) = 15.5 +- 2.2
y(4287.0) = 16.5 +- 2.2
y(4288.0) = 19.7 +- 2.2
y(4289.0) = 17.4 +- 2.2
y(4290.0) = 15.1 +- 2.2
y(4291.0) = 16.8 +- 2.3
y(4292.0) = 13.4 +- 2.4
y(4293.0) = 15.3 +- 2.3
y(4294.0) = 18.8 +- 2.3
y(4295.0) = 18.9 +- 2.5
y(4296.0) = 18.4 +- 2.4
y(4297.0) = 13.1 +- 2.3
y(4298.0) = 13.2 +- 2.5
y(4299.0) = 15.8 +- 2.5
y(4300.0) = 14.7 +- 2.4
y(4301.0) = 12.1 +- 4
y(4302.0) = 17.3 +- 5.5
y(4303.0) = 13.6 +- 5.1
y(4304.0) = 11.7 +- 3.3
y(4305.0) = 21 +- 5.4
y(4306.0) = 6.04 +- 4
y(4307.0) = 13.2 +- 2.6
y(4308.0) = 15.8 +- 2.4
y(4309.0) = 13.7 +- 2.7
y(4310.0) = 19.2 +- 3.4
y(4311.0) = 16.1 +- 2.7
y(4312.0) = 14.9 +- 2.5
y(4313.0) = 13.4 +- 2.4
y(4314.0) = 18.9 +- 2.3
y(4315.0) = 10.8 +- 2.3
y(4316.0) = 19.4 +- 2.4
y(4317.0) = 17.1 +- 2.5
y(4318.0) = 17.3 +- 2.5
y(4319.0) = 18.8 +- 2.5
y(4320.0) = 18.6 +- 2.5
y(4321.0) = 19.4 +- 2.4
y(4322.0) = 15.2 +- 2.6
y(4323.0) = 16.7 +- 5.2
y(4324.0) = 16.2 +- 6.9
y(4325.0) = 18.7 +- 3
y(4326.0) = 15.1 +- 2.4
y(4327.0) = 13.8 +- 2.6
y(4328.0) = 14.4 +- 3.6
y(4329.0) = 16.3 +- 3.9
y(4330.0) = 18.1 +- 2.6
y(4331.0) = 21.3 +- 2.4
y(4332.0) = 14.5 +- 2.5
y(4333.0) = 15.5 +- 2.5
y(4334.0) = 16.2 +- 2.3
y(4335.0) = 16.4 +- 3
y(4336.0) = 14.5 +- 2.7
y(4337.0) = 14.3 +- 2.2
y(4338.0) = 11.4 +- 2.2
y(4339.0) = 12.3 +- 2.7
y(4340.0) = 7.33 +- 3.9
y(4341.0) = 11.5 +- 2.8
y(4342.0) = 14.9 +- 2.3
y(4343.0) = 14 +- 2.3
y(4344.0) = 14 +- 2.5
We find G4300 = 2.97 angstrom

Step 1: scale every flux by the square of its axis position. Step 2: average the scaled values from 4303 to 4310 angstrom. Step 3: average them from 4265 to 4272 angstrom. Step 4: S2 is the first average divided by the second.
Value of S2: 0.88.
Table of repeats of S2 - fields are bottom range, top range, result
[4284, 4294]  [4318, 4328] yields 1.07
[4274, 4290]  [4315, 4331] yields 1.03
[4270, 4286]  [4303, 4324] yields 0.95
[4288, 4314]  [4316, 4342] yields 1.04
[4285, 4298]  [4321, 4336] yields 1.02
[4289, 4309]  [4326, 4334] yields 1.10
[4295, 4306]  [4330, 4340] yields 1.02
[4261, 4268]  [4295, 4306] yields 0.87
